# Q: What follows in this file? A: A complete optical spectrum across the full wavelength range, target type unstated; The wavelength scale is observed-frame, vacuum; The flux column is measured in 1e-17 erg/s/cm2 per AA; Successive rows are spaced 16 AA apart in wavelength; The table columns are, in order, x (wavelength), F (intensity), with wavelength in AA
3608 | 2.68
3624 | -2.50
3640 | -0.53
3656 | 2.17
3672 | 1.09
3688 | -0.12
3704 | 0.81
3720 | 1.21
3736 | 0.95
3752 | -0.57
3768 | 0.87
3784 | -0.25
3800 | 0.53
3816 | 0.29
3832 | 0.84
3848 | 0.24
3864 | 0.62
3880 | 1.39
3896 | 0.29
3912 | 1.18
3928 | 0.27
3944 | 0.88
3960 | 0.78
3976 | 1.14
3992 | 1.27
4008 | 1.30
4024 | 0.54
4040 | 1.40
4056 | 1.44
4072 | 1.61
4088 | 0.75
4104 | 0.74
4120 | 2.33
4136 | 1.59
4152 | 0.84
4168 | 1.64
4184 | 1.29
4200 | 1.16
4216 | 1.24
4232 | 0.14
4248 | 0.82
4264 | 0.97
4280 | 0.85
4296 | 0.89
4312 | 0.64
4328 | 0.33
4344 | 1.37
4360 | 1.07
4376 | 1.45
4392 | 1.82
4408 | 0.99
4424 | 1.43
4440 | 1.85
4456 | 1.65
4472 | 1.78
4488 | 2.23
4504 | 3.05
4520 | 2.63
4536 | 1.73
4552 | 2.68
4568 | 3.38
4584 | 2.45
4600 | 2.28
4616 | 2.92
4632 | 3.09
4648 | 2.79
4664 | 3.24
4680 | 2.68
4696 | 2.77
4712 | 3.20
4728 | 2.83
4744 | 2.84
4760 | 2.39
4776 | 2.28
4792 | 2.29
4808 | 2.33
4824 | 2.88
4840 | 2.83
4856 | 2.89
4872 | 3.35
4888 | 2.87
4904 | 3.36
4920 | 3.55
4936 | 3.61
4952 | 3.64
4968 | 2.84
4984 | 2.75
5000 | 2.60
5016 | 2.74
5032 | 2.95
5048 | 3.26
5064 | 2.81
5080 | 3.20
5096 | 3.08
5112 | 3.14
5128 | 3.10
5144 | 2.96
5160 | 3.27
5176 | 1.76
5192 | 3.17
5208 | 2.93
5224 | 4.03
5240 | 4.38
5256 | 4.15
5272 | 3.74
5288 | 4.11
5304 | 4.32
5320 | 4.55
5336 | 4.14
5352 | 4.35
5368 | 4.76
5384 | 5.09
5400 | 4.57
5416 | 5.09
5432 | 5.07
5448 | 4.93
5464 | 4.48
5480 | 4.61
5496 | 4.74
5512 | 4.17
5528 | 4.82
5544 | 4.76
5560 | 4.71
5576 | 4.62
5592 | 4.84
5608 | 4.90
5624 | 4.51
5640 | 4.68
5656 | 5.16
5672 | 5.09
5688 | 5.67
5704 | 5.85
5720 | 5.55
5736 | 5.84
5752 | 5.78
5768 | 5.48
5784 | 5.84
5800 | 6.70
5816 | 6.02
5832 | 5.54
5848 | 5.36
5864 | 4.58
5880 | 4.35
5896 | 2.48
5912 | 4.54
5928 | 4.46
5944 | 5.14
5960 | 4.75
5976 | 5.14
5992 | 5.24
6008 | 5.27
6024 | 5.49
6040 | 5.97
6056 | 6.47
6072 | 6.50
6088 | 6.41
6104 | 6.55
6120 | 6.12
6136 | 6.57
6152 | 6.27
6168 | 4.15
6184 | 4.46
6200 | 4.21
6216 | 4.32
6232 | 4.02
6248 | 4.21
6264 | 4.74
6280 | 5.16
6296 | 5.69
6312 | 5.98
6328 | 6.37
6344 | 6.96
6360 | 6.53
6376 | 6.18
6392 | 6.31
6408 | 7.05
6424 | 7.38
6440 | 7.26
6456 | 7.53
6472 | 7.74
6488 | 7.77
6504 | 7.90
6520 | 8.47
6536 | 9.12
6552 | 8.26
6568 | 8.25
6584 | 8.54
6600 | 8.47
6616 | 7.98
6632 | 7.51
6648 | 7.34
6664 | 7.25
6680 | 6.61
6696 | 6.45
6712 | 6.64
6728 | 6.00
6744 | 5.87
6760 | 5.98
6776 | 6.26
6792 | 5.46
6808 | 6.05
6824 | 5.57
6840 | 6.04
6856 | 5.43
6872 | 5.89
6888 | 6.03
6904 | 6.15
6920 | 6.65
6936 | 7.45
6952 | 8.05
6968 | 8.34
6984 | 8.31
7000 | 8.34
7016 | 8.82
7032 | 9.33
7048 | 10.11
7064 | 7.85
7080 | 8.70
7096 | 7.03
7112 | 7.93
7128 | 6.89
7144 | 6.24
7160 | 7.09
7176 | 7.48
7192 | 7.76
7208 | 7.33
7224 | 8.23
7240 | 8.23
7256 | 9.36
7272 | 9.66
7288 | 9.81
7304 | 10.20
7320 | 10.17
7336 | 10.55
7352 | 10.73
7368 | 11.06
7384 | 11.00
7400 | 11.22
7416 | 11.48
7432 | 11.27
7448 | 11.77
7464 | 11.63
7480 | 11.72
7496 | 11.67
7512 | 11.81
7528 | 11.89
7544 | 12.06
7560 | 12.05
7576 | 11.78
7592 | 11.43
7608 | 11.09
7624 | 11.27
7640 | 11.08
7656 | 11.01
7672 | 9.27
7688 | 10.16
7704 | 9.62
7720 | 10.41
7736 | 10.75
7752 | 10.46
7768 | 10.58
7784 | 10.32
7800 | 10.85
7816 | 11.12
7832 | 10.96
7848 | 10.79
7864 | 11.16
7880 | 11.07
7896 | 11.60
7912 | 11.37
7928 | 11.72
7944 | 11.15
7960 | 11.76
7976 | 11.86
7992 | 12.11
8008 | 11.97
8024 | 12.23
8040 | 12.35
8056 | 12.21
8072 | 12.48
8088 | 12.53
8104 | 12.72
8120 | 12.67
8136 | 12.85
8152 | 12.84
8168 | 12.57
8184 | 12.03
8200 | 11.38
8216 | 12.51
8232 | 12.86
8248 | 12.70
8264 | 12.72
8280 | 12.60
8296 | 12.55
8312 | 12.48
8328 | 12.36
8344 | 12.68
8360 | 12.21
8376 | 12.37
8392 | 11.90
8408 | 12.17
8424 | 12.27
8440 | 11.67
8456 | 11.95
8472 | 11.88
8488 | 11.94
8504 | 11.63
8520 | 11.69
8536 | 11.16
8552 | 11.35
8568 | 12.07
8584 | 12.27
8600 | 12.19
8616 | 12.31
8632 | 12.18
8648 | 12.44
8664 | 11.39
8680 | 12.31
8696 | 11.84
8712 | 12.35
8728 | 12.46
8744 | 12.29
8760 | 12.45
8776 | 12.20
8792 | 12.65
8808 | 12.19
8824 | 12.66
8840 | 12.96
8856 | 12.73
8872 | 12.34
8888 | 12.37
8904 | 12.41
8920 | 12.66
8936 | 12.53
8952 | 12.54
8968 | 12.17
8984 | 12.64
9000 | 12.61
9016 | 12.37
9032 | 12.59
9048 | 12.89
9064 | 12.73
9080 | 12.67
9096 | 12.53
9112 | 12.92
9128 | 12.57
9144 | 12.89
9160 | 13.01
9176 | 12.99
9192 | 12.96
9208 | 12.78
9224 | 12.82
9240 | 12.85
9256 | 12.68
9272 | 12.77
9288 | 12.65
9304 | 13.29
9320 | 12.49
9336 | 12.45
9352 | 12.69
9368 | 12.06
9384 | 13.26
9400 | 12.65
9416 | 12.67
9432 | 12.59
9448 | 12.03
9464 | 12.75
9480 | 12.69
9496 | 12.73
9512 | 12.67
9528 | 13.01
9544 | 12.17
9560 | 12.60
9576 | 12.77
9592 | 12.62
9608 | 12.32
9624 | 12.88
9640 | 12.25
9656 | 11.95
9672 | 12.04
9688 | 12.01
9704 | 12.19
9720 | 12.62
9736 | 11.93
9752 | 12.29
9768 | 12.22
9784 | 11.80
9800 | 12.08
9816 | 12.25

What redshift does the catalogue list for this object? 0.00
